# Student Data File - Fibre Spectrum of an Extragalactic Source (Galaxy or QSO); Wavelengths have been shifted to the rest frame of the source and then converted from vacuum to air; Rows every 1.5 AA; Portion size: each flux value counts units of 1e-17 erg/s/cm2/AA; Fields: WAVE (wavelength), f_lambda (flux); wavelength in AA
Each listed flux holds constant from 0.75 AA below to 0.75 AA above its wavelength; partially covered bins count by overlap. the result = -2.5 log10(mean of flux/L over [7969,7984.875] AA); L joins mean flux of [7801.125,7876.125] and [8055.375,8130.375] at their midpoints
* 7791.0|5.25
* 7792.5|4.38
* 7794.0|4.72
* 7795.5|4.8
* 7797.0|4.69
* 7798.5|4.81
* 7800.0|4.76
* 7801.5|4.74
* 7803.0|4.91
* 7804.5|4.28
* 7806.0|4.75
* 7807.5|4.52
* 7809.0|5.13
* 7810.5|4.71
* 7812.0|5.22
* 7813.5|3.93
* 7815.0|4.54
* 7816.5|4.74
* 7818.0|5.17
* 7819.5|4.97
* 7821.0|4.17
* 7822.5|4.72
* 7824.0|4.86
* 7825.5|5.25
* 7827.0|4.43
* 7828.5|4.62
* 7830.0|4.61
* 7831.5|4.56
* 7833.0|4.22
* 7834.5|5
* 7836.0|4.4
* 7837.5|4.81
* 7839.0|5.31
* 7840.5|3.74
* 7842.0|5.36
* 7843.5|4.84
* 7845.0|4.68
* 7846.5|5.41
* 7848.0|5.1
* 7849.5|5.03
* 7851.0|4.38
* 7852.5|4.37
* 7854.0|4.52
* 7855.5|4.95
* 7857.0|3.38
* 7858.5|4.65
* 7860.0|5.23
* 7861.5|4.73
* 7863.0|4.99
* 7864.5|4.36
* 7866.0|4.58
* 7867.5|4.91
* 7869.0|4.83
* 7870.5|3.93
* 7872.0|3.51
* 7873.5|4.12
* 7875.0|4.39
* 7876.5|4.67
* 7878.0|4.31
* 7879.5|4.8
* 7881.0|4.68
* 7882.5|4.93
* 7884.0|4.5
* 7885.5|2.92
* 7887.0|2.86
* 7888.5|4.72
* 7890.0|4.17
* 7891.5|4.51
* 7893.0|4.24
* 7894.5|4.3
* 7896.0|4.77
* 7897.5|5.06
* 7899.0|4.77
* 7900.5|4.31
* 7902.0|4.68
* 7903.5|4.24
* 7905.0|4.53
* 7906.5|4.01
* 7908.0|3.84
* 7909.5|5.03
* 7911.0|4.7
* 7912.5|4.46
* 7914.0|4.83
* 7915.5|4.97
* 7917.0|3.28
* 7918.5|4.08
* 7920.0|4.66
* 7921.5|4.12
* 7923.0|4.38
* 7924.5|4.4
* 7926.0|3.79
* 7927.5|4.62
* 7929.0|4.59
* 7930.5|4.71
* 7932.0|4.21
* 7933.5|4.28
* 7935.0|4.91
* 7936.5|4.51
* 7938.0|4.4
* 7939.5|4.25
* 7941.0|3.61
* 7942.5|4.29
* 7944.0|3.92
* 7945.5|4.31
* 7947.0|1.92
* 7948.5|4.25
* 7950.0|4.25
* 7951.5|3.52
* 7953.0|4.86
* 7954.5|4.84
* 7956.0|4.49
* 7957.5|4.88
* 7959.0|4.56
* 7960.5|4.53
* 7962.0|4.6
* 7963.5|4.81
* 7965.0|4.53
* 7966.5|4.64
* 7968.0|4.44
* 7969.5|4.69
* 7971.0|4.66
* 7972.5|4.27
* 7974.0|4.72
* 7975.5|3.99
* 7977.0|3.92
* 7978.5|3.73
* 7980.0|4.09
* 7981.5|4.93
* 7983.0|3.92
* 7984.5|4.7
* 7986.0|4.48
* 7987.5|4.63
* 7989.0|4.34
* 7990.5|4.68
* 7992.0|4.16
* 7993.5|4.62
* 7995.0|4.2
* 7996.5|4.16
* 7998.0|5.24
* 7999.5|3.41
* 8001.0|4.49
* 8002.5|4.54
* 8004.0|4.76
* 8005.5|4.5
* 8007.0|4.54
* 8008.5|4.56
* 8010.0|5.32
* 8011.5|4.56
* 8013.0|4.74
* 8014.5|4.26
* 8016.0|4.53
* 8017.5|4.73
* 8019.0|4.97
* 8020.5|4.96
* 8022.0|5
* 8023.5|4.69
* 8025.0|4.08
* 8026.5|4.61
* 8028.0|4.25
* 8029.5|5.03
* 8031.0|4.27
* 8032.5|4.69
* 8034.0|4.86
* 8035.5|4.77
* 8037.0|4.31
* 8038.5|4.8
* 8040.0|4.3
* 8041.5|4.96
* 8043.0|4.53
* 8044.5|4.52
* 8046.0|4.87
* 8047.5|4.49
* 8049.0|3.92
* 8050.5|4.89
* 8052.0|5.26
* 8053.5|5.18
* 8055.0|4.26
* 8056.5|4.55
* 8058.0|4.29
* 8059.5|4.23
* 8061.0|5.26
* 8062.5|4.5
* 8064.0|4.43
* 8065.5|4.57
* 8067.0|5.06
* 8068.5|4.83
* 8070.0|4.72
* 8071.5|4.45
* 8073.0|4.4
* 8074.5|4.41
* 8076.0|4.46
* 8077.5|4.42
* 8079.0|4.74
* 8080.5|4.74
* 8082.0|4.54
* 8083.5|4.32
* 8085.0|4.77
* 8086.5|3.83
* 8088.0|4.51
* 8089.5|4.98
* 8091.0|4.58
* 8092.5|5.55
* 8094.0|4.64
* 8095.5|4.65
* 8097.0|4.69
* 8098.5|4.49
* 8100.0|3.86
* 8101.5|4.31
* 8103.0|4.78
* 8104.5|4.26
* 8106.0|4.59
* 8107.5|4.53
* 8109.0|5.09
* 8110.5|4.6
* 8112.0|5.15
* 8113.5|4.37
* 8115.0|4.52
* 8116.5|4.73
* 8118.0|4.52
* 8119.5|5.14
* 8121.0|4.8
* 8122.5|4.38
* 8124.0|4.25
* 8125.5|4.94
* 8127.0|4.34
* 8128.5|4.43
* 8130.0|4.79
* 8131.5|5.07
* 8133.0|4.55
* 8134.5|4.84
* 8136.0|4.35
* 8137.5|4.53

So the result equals 0.07 mag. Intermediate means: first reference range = 4.65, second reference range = 4.6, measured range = 4.31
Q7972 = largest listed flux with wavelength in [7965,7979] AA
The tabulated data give 4.72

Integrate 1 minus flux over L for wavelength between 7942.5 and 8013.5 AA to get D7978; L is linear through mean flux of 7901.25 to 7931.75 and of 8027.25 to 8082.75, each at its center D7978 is 1.46 AA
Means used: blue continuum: 4.39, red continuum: 4.62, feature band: 4.4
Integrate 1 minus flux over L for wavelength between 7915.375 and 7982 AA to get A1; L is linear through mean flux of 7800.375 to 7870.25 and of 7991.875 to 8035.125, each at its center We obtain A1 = 4.55 AA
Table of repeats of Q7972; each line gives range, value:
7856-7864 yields 5.23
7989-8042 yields 5.32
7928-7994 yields 4.93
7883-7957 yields 5.06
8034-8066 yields 5.26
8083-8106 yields 5.55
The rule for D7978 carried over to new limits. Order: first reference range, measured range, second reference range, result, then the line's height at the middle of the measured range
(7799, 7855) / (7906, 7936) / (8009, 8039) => 1.9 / 4.7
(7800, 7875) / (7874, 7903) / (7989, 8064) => 1.5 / 4.64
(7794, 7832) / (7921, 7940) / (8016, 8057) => 1.1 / 4.68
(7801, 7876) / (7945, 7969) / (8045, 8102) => 1.5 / 4.62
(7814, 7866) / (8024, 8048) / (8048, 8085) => 0.2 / 4.62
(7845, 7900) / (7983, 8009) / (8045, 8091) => 0.6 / 4.56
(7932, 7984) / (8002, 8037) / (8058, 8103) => -1.6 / 4.45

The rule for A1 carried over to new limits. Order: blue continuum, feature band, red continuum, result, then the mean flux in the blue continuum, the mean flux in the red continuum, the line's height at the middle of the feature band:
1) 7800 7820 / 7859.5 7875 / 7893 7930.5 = 0.2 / 4.74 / 4.44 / 4.57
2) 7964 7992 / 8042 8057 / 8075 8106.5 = -0.5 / 4.41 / 4.56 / 4.5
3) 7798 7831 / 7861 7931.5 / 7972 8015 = 2.9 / 4.72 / 4.43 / 4.59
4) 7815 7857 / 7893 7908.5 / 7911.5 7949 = -0.2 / 4.72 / 4.23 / 4.39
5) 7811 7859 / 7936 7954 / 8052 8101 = 2.5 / 4.69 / 4.6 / 4.65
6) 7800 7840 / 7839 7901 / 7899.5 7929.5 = 0.3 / 4.71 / 4.38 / 4.53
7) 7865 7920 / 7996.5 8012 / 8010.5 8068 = 0.0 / 4.38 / 4.64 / 4.58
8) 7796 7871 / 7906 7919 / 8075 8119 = 0.8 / 4.7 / 4.6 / 4.67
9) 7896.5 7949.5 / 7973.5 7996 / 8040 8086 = 0.6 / 4.31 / 4.61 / 4.44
